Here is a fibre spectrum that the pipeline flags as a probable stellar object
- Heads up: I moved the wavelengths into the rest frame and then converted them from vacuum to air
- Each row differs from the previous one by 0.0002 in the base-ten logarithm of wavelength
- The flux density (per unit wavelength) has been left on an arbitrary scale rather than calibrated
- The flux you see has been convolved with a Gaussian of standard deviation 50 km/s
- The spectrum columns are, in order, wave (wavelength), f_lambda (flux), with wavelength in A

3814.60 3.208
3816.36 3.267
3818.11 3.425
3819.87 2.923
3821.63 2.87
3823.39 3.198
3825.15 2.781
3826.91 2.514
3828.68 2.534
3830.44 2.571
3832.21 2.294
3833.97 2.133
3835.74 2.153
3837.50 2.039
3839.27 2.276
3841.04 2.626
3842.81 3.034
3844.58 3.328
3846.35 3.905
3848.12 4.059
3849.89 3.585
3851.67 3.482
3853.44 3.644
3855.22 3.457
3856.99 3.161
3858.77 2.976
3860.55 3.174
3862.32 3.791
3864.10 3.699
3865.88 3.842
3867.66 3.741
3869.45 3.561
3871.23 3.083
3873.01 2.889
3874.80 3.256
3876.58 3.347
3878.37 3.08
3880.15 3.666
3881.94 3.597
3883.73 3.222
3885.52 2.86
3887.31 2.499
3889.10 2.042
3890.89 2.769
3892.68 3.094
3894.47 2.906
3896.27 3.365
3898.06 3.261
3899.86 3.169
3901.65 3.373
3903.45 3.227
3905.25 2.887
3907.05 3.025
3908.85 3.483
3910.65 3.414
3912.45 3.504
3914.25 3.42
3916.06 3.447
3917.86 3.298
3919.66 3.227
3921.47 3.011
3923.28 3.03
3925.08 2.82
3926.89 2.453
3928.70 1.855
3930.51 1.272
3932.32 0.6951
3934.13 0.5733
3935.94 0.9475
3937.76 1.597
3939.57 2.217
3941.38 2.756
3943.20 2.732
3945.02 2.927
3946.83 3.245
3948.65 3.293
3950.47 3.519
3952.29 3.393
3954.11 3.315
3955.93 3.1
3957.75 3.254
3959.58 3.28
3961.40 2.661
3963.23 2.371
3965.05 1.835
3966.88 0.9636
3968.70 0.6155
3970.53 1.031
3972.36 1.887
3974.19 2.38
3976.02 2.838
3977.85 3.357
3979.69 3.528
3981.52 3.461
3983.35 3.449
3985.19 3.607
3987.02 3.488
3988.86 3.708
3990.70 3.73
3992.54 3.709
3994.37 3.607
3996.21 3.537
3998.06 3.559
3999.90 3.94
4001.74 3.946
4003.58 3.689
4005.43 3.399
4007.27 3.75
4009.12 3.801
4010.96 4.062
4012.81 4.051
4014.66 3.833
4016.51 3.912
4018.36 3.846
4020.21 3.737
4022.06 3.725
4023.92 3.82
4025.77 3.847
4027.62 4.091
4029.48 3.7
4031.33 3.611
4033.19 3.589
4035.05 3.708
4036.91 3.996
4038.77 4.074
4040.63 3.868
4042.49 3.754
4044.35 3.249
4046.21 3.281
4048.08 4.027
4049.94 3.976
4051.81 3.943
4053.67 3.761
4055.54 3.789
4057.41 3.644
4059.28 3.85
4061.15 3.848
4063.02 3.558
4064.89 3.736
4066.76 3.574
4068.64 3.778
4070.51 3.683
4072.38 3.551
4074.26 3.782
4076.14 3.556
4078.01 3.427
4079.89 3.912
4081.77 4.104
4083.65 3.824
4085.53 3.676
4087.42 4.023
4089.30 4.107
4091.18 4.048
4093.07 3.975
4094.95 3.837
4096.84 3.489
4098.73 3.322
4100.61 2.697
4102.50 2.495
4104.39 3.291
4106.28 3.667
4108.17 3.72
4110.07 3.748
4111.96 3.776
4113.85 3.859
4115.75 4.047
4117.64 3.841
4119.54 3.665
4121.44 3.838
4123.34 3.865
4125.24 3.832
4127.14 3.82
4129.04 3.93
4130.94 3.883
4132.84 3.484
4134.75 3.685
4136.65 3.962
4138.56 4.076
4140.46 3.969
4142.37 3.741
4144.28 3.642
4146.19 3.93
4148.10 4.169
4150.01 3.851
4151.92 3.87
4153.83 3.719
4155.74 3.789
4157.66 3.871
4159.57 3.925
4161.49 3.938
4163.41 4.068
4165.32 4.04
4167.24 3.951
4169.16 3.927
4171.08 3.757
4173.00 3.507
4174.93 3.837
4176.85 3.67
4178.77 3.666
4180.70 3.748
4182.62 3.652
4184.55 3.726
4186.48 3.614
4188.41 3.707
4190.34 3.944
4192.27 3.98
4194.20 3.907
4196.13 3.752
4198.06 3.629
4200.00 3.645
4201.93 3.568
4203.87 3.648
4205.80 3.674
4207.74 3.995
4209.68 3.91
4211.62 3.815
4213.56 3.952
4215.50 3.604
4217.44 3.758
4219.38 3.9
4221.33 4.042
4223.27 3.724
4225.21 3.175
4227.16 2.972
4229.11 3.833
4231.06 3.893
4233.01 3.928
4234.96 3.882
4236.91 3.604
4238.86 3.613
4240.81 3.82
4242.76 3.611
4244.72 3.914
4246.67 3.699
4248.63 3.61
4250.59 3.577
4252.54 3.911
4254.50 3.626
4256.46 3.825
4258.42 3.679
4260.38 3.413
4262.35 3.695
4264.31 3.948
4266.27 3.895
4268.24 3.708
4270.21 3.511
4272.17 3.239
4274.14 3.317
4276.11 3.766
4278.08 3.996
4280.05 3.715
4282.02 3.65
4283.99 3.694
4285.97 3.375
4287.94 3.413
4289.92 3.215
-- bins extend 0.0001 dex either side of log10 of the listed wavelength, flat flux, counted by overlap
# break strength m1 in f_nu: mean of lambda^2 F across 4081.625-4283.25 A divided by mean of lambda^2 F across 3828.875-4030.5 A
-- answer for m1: 1.4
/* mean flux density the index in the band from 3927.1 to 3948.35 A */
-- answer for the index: 1.95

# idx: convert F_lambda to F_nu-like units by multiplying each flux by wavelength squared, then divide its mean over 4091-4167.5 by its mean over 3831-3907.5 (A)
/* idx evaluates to 1.37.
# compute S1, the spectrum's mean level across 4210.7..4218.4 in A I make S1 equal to 3.78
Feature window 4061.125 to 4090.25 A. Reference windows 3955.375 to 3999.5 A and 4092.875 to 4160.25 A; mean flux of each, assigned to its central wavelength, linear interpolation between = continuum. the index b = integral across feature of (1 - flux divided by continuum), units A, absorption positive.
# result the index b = -2.7 A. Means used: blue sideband 2.89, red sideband 3.73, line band 3.76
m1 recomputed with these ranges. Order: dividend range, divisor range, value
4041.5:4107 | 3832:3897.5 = 1.30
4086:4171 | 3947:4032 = 1.23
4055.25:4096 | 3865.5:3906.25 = 1.32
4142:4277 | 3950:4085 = 1.18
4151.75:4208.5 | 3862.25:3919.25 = 1.35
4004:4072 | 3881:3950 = 1.46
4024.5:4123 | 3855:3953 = 1.38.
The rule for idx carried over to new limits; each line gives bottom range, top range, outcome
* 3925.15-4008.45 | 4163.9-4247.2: 1.52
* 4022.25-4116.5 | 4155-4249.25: 1.08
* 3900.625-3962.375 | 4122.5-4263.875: 1.55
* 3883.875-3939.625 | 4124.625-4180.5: 1.62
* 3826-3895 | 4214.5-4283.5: 1.45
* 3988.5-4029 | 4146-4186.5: 1.09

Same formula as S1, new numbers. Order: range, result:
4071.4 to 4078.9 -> 3.58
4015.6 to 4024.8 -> 3.81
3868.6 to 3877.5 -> 3.23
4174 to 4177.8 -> 3.76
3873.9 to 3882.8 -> 3.39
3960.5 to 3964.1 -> 2.51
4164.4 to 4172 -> 3.92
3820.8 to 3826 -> 2.95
